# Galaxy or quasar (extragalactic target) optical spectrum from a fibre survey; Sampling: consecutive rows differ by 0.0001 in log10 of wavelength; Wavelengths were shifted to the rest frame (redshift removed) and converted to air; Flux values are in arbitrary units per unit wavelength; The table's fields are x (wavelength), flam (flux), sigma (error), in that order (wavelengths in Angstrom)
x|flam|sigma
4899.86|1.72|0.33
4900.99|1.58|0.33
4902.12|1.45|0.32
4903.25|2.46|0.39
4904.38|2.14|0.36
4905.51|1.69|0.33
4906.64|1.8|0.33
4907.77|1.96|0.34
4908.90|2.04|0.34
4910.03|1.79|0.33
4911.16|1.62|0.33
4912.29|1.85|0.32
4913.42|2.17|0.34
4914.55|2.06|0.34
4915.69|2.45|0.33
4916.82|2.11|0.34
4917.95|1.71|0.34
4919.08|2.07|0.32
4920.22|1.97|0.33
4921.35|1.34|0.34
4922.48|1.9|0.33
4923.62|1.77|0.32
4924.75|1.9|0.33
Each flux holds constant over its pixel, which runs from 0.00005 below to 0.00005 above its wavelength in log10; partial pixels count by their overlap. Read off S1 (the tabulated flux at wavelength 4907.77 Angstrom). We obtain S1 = 1.96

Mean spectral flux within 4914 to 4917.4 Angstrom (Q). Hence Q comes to 2.2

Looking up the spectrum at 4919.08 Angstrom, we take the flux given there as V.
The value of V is 2.07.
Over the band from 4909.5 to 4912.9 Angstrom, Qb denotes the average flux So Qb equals 1.76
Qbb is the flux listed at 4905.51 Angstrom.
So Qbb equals 1.69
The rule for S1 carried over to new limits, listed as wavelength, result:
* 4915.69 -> 2.45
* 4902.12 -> 1.45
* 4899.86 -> 1.72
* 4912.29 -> 1.85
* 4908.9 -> 2.04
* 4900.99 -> 1.58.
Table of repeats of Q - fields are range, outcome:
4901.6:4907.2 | 1.91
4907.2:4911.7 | 1.85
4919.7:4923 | 1.73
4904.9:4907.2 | 1.75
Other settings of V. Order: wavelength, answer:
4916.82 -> 2.11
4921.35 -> 1.34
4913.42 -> 2.17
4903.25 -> 2.46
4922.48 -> 1.9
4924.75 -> 1.9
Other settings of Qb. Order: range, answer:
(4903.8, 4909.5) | 1.93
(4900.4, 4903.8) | 1.82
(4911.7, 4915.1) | 2.03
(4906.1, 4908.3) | 1.88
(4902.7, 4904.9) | 2.3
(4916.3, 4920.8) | 1.96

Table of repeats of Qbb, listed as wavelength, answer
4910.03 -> 1.79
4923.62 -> 1.77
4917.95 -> 1.71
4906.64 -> 1.8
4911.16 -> 1.62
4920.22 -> 1.97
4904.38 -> 2.14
